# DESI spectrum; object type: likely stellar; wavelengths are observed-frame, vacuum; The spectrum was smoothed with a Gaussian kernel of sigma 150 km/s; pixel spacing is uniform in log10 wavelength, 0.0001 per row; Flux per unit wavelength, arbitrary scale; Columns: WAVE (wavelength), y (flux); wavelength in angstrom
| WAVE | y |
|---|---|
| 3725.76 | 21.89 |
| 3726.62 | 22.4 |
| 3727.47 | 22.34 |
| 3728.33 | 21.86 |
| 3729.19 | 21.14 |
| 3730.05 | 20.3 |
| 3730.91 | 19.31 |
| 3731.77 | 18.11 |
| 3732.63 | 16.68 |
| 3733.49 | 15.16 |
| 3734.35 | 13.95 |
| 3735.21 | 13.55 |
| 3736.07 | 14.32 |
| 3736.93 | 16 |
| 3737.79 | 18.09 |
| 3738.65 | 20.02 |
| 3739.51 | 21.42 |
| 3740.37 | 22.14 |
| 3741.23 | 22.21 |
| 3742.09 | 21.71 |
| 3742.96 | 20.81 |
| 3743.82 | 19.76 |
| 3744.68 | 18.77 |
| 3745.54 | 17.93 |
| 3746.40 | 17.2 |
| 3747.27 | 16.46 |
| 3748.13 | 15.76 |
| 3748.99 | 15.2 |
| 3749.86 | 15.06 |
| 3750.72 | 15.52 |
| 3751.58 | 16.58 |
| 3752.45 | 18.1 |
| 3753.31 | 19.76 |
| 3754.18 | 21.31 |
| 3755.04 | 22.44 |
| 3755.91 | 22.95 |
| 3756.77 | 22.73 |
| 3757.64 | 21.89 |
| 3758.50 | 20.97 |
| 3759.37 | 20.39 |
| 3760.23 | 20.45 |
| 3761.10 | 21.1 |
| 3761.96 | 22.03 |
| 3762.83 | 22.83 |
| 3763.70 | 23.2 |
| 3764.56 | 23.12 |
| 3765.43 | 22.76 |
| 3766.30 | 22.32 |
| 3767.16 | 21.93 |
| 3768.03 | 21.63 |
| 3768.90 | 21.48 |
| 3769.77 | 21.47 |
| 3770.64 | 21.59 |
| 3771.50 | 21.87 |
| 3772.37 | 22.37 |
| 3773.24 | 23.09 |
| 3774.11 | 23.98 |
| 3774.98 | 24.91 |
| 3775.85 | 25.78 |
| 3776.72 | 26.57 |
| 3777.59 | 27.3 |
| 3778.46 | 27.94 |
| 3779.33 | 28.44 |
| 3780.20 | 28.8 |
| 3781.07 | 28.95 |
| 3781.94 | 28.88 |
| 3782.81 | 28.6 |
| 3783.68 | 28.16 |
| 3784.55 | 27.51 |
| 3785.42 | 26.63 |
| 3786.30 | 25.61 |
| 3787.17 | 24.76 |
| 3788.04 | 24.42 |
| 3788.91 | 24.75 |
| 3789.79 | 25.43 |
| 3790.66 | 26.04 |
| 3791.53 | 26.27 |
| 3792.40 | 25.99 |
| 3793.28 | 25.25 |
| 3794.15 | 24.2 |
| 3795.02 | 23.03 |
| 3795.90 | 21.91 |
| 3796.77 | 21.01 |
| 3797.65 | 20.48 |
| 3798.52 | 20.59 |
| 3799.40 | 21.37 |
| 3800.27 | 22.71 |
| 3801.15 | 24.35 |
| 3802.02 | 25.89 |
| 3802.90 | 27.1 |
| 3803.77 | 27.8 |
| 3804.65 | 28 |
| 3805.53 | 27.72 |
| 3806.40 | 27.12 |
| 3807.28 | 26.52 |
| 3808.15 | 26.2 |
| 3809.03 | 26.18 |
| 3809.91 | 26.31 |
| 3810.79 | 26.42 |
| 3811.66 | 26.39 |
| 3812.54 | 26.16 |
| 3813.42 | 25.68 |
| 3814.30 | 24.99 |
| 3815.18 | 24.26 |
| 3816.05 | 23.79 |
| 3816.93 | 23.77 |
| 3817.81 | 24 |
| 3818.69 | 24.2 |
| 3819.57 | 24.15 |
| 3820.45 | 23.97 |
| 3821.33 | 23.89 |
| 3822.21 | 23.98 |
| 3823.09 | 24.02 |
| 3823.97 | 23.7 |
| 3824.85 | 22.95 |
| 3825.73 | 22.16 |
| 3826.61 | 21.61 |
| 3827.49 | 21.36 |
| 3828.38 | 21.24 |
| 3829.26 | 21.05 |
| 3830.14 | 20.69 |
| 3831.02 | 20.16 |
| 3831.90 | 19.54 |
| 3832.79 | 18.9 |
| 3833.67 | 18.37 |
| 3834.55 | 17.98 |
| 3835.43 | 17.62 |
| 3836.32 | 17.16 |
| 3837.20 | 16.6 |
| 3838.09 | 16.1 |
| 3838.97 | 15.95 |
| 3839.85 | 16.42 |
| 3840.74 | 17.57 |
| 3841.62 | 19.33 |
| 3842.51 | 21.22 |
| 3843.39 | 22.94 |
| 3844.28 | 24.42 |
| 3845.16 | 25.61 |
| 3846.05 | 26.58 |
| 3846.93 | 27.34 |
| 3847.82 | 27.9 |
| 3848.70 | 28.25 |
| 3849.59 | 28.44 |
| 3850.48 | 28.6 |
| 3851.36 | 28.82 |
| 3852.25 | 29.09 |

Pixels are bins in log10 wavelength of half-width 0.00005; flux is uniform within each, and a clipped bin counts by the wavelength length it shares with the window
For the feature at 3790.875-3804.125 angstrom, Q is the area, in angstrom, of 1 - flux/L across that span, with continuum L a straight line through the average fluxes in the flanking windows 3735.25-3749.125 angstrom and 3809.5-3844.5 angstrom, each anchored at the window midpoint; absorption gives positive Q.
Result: -2.1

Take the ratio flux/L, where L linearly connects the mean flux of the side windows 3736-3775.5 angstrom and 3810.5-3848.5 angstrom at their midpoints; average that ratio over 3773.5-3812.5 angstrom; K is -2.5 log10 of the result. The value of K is -0.20 mag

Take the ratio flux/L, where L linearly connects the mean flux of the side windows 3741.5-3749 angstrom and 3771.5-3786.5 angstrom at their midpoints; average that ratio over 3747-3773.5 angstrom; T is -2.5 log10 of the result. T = 0.07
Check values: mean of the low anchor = 18.4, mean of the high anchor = 26.5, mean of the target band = 20.6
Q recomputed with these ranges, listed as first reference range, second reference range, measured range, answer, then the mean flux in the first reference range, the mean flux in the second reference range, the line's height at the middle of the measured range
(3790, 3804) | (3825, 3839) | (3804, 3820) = -2.68 angstrom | 24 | 19.3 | 22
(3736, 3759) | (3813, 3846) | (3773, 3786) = -4.56 angstrom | 19.2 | 21.4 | 20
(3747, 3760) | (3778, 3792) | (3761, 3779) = -0.13 angstrom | 19.1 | 27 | 23.2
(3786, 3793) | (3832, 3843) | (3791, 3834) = -4.22 angstrom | 25.4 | 17.8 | 21.8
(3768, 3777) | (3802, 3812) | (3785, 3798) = 0.39 angstrom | 23.2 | 26.9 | 25.2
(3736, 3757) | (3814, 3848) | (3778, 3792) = -4.70 angstrom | 18.9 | 21.7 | 20.2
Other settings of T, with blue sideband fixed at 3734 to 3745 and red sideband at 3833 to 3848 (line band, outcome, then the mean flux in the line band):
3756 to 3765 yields -0.15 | 21.9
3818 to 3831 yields -0.13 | 22.7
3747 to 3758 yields 0.01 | 18.8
